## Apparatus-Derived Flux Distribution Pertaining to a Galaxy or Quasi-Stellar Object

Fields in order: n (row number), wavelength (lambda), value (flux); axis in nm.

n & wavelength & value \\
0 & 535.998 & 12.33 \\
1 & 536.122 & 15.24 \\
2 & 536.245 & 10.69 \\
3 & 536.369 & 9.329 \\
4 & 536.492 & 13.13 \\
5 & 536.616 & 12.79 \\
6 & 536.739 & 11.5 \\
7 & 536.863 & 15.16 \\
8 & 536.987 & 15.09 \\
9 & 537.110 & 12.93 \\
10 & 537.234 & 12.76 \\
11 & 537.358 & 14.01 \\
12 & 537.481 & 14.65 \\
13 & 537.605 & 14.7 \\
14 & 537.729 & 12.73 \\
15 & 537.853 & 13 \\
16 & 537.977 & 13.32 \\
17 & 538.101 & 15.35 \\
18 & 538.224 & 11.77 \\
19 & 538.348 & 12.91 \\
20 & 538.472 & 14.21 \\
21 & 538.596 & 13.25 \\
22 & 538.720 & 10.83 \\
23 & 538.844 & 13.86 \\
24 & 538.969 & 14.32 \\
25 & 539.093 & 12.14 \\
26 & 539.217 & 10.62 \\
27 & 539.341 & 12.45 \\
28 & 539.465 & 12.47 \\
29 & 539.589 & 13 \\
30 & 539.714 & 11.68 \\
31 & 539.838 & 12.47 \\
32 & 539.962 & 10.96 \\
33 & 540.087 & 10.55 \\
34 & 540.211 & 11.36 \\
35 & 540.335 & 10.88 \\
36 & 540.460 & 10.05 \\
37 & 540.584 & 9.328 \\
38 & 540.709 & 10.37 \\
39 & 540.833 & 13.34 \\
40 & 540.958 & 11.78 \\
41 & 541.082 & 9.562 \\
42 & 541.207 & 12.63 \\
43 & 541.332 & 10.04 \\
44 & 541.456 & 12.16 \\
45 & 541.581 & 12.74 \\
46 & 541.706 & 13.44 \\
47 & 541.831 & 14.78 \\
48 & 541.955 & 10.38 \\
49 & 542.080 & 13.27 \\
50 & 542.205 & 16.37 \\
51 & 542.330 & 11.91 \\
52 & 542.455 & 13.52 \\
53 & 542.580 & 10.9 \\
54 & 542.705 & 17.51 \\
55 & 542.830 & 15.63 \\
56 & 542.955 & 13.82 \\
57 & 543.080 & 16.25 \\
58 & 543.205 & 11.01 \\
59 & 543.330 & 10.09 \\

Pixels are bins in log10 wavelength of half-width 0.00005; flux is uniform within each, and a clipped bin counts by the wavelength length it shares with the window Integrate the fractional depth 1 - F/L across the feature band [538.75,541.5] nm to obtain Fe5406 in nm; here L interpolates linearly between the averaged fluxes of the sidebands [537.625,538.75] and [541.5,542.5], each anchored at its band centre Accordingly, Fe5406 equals 0.33 nm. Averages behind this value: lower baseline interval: 13.2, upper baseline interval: 13.3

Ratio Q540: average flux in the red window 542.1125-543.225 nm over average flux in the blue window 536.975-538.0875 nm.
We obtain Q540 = 1.0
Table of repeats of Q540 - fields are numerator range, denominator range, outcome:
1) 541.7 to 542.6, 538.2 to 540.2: 1.07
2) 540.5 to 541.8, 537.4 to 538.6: 0.85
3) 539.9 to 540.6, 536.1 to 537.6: 0.81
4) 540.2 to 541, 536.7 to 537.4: 0.81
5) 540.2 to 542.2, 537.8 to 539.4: 0.91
